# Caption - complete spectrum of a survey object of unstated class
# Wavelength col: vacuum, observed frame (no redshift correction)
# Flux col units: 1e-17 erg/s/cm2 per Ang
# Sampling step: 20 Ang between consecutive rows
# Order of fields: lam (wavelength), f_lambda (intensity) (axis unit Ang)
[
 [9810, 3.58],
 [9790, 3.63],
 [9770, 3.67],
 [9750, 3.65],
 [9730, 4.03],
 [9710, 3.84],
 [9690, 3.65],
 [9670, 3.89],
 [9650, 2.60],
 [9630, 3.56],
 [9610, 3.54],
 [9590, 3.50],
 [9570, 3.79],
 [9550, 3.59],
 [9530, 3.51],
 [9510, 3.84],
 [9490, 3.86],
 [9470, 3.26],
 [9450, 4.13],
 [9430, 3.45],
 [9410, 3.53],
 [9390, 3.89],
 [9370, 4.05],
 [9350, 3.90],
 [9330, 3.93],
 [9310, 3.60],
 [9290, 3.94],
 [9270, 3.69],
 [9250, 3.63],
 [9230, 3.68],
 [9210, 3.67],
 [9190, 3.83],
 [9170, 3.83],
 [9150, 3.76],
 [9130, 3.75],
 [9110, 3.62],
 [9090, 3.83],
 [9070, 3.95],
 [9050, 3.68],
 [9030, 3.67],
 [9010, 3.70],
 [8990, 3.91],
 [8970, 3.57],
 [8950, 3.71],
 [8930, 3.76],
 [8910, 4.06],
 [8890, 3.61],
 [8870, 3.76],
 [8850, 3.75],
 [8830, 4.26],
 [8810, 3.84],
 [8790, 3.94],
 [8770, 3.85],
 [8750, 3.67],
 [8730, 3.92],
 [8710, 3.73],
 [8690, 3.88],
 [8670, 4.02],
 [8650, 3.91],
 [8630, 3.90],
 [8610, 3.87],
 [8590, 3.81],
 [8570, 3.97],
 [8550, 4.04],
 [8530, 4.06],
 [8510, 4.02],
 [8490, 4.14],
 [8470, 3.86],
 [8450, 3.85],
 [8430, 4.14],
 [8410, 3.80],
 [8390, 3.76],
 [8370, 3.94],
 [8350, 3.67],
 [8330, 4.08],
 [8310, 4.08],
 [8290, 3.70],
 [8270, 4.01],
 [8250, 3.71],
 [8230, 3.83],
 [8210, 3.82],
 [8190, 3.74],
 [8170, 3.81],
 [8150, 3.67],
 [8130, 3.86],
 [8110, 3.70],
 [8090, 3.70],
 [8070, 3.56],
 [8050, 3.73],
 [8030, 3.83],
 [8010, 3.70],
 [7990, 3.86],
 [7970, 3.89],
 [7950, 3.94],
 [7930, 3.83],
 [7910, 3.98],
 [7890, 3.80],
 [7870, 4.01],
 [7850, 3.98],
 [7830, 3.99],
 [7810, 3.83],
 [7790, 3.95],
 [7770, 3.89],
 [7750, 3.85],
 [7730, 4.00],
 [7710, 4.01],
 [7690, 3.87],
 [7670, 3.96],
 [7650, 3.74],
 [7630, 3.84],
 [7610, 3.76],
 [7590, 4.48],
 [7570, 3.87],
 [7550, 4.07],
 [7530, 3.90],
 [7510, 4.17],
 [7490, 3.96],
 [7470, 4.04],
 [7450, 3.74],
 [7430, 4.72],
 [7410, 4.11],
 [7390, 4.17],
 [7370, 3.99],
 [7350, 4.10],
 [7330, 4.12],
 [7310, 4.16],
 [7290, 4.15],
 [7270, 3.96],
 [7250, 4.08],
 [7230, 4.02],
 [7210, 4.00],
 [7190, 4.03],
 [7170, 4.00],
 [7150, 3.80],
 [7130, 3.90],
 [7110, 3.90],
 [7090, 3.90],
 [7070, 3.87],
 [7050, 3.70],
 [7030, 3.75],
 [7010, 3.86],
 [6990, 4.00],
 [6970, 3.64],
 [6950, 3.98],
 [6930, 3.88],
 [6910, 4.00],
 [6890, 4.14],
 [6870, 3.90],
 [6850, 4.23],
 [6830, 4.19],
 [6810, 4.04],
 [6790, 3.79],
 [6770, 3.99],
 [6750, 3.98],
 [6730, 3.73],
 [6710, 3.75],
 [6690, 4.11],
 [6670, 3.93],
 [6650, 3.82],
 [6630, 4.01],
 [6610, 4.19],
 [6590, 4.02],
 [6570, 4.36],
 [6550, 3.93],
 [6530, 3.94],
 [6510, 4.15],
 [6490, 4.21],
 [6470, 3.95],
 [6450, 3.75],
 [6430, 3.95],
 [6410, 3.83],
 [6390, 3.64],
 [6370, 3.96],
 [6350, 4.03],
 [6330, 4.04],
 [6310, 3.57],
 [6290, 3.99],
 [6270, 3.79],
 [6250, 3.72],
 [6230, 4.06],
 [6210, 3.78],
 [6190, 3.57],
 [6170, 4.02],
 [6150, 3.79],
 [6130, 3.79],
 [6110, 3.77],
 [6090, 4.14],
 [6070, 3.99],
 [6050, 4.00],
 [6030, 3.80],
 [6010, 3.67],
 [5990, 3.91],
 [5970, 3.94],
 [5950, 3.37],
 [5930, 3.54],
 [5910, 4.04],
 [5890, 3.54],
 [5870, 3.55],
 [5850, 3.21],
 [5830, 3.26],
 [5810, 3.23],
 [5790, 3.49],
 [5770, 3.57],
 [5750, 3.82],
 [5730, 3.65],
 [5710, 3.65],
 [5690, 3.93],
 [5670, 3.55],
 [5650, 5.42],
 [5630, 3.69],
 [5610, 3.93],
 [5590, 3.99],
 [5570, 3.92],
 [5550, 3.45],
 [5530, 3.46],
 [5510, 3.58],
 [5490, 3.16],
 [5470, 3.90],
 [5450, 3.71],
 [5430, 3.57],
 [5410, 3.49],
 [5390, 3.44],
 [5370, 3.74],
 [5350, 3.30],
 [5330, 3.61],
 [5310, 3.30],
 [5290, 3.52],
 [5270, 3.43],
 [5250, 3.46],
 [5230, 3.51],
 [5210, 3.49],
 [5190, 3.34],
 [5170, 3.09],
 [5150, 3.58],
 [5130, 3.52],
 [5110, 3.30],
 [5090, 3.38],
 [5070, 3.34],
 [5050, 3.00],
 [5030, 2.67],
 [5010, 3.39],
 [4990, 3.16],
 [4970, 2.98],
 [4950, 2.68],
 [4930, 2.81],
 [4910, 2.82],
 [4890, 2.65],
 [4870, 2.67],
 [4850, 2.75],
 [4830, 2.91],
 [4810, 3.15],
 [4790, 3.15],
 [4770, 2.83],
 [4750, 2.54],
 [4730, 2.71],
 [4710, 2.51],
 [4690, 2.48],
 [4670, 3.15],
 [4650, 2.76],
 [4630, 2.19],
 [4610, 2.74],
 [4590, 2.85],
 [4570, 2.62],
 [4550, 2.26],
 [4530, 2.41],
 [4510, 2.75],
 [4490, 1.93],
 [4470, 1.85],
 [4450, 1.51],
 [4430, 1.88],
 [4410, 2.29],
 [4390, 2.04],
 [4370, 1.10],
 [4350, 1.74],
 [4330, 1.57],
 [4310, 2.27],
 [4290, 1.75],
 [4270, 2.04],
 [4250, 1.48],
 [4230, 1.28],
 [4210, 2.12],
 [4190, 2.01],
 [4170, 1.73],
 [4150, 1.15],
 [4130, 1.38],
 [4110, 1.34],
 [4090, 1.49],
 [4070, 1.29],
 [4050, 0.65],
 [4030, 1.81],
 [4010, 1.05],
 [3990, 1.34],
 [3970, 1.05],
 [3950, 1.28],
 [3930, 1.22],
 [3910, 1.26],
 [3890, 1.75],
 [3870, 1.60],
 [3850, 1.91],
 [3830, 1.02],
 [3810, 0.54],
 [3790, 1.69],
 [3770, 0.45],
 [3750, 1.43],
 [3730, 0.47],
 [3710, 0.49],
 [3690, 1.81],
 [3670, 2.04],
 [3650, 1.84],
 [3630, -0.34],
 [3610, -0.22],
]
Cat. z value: 0.13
